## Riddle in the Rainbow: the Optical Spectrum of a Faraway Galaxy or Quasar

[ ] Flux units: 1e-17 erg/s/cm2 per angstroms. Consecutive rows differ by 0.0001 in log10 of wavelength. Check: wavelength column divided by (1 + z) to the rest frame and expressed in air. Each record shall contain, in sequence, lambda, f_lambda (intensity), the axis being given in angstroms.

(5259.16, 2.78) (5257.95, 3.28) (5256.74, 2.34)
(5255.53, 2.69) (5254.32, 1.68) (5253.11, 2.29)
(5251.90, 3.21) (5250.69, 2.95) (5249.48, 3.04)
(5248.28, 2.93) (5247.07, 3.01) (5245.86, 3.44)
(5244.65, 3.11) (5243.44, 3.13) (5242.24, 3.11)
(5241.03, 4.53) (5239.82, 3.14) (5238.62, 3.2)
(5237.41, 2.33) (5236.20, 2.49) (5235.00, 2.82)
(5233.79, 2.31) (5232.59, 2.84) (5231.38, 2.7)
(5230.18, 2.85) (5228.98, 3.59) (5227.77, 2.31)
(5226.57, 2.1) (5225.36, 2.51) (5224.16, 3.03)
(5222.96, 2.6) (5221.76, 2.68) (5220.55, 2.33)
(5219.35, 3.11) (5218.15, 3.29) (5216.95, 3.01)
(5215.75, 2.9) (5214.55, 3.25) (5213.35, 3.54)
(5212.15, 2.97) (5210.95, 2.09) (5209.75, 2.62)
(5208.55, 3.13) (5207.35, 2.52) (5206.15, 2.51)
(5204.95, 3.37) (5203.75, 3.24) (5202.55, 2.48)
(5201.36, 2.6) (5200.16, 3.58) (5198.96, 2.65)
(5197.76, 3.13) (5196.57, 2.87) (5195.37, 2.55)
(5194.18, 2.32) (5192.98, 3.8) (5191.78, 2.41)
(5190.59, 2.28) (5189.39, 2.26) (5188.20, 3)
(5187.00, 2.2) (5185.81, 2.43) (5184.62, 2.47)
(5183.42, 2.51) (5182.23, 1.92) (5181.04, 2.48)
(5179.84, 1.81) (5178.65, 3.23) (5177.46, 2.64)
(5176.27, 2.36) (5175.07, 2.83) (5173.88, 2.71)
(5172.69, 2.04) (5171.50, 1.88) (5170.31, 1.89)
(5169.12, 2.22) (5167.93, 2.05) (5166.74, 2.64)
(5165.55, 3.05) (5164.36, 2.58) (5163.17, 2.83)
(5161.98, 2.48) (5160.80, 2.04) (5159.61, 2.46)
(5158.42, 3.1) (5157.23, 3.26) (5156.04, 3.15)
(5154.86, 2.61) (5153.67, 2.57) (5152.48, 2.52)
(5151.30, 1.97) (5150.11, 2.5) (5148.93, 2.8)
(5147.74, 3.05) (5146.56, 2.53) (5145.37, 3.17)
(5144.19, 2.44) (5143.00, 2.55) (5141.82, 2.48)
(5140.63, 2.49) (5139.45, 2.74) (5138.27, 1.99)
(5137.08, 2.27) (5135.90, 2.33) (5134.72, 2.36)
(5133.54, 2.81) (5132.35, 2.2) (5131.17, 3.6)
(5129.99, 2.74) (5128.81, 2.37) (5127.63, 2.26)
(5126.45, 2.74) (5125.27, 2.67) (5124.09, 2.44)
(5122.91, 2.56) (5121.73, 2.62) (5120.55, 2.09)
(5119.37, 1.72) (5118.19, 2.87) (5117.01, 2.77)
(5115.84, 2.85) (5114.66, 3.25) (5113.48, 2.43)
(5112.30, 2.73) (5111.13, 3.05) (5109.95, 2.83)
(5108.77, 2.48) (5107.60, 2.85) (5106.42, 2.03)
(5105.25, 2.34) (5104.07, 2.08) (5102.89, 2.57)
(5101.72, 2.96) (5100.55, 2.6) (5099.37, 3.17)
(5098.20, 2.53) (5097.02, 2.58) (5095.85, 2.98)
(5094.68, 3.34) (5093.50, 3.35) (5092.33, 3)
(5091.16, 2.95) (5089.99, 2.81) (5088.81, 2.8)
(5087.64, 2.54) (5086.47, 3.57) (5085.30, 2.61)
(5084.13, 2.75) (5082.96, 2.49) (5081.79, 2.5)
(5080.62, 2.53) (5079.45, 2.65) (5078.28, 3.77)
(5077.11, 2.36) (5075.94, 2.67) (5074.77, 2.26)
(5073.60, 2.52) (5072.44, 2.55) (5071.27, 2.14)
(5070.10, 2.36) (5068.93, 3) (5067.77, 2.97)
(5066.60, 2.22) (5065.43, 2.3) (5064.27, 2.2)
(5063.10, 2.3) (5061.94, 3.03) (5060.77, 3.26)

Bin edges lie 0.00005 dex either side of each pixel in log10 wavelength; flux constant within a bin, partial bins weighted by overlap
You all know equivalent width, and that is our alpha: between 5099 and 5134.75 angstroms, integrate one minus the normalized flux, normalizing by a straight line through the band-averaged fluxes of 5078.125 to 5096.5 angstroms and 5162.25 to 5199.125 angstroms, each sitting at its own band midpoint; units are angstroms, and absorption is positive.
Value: 2.1 angstroms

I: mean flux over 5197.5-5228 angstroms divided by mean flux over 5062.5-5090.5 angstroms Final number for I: 1.1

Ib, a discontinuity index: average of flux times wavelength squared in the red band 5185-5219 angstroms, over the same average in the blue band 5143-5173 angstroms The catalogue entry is 1.12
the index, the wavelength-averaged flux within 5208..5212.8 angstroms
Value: 2.71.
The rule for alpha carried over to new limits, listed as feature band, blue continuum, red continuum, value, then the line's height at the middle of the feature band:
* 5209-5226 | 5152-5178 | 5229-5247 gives 0.18 angstroms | 2.89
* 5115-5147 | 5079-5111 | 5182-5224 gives 2.36 angstroms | 2.75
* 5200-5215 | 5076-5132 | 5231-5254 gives 0.05 angstroms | 2.9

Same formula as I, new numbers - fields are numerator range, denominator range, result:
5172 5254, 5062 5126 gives 1.05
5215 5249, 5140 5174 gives 1.14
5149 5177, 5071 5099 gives 0.91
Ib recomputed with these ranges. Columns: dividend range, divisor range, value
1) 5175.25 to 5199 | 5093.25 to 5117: 0.97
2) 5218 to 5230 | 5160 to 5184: 1.16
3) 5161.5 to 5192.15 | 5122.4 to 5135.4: 0.95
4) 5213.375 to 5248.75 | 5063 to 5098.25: 1.15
